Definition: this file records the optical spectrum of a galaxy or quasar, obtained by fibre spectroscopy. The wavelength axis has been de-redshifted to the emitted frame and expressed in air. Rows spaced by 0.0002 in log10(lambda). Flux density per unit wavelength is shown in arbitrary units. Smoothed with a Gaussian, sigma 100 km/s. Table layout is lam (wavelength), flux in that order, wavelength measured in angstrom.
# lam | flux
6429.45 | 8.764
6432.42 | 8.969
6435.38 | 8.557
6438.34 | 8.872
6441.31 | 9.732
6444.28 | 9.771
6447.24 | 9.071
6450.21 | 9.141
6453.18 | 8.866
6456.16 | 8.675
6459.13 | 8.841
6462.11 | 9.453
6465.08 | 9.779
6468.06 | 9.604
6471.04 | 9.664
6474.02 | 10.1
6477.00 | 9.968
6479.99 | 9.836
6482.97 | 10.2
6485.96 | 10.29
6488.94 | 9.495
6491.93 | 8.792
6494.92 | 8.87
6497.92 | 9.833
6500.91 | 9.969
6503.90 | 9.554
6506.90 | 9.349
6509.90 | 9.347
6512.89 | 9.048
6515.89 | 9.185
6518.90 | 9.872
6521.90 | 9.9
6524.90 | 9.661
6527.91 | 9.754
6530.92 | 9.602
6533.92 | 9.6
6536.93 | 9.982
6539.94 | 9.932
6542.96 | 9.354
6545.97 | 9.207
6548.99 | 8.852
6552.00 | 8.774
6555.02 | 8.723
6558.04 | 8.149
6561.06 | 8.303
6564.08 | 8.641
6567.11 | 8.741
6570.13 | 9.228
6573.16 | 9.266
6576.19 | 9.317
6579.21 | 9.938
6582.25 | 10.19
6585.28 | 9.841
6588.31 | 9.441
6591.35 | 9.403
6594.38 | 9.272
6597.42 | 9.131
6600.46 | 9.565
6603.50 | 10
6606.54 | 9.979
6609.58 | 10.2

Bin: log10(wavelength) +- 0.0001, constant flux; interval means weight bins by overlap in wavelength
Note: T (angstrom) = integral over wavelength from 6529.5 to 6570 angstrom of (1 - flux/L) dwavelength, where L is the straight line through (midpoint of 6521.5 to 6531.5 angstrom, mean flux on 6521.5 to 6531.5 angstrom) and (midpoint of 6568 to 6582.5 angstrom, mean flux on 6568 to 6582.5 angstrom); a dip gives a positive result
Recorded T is 2.30 angstrom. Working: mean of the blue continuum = 9.72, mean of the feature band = 9.07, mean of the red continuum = 9.5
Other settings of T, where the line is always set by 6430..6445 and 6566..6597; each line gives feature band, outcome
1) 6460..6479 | -1.11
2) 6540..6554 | 0.38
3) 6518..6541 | -1.10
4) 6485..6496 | -0.11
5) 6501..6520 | -0.27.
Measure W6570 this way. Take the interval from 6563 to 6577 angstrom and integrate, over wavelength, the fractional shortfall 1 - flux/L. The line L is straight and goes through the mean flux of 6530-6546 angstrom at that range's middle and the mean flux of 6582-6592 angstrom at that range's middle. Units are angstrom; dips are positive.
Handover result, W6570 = 0.9 angstrom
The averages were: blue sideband 9.65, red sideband 9.69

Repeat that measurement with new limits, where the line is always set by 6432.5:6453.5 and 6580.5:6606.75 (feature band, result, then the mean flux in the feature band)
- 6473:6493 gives -1.18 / 9.83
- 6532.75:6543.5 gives -0.34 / 9.75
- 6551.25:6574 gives 1.96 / 8.71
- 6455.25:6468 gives -0.06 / 9.26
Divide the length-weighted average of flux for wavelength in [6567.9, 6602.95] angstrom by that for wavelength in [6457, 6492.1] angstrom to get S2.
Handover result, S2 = 1.0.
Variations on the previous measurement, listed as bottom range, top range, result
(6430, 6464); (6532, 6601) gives 1.02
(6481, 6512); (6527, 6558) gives 0.97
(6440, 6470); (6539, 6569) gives 0.95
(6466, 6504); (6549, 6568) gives 0.88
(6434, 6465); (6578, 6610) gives 1.06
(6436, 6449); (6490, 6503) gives 1.01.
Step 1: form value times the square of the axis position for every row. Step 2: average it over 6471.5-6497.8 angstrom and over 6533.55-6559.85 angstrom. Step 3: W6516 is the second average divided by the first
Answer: 0.96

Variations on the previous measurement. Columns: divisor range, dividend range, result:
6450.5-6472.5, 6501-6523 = 1.04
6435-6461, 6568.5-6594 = 1.10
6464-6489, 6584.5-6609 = 1.01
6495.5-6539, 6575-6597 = 1.02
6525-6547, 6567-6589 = 1.00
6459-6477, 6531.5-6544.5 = 1.03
